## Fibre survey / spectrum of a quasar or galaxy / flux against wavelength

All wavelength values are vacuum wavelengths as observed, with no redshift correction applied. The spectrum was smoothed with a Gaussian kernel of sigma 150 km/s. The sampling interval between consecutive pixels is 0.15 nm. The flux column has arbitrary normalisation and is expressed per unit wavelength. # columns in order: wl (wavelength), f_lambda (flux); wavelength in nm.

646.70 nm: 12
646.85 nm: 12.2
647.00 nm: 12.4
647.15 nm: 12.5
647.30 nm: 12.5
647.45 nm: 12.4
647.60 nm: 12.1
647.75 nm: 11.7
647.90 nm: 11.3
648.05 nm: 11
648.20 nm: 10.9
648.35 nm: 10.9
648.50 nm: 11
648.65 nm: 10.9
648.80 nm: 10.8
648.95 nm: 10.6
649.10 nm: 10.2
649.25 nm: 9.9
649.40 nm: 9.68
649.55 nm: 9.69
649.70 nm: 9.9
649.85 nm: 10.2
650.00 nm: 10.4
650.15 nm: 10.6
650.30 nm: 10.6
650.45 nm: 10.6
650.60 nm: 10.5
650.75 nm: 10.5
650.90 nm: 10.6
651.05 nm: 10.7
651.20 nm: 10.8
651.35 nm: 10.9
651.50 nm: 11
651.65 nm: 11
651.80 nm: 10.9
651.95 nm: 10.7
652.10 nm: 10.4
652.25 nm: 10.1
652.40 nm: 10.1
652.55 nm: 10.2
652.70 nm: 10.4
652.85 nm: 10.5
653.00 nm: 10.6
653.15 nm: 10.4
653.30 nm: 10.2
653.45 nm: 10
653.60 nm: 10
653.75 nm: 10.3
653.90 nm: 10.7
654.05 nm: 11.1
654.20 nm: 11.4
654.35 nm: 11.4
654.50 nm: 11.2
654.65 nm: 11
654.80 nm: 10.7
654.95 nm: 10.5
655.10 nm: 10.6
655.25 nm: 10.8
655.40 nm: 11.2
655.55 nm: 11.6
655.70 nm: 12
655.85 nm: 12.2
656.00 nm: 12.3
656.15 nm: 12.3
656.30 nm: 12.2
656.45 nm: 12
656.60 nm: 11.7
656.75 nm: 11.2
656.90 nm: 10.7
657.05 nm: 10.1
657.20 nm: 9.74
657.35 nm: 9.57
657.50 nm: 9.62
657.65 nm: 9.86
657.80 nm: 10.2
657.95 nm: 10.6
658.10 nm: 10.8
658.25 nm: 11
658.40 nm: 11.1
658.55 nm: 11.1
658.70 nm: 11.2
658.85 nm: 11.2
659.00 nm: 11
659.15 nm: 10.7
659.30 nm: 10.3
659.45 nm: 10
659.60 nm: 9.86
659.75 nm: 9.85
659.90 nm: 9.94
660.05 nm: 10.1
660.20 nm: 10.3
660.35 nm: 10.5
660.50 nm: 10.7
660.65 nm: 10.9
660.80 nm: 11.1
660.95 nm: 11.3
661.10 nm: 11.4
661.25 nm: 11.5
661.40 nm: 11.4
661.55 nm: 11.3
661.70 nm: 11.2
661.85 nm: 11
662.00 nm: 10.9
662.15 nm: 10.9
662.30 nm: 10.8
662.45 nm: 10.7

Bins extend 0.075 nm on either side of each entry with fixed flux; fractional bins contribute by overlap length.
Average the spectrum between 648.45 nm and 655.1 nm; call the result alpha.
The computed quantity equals 10.5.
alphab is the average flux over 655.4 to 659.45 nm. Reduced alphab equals 11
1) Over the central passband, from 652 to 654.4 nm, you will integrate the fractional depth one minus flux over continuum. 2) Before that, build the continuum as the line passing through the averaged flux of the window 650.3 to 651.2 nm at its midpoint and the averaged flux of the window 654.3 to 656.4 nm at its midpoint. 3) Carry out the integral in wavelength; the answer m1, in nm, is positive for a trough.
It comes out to 0.123 nm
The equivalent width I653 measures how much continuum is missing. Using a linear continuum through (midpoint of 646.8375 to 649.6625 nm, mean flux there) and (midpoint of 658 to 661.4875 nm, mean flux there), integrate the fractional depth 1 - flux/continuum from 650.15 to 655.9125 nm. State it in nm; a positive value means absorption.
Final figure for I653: 0.127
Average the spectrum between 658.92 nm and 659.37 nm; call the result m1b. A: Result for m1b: 10.7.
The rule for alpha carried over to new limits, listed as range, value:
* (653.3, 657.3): 11.1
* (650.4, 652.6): 10.6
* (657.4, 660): 10.5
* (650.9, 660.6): 10.7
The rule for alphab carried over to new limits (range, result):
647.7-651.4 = 10.6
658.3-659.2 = 11.1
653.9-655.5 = 11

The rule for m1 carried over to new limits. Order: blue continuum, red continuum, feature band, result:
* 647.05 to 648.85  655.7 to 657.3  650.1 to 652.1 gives 0.14 nm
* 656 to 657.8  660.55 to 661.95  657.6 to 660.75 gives 0.14 nm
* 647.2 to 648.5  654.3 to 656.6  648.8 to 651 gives 0.24 nm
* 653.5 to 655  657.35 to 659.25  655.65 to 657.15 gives -0.13 nm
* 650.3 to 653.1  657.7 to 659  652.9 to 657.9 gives -0.06 nm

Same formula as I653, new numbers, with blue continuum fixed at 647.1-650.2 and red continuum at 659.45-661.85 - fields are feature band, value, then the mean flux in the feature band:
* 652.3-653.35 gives 0.05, 10.3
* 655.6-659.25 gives -0.08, 11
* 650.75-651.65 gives 0.01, 10.8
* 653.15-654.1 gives 0.04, 10.4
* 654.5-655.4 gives 0.00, 10.8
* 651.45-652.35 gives 0.02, 10.7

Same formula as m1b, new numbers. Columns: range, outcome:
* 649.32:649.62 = 9.69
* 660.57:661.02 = 11.1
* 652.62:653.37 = 10.4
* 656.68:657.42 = 10.3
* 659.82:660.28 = 10.1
